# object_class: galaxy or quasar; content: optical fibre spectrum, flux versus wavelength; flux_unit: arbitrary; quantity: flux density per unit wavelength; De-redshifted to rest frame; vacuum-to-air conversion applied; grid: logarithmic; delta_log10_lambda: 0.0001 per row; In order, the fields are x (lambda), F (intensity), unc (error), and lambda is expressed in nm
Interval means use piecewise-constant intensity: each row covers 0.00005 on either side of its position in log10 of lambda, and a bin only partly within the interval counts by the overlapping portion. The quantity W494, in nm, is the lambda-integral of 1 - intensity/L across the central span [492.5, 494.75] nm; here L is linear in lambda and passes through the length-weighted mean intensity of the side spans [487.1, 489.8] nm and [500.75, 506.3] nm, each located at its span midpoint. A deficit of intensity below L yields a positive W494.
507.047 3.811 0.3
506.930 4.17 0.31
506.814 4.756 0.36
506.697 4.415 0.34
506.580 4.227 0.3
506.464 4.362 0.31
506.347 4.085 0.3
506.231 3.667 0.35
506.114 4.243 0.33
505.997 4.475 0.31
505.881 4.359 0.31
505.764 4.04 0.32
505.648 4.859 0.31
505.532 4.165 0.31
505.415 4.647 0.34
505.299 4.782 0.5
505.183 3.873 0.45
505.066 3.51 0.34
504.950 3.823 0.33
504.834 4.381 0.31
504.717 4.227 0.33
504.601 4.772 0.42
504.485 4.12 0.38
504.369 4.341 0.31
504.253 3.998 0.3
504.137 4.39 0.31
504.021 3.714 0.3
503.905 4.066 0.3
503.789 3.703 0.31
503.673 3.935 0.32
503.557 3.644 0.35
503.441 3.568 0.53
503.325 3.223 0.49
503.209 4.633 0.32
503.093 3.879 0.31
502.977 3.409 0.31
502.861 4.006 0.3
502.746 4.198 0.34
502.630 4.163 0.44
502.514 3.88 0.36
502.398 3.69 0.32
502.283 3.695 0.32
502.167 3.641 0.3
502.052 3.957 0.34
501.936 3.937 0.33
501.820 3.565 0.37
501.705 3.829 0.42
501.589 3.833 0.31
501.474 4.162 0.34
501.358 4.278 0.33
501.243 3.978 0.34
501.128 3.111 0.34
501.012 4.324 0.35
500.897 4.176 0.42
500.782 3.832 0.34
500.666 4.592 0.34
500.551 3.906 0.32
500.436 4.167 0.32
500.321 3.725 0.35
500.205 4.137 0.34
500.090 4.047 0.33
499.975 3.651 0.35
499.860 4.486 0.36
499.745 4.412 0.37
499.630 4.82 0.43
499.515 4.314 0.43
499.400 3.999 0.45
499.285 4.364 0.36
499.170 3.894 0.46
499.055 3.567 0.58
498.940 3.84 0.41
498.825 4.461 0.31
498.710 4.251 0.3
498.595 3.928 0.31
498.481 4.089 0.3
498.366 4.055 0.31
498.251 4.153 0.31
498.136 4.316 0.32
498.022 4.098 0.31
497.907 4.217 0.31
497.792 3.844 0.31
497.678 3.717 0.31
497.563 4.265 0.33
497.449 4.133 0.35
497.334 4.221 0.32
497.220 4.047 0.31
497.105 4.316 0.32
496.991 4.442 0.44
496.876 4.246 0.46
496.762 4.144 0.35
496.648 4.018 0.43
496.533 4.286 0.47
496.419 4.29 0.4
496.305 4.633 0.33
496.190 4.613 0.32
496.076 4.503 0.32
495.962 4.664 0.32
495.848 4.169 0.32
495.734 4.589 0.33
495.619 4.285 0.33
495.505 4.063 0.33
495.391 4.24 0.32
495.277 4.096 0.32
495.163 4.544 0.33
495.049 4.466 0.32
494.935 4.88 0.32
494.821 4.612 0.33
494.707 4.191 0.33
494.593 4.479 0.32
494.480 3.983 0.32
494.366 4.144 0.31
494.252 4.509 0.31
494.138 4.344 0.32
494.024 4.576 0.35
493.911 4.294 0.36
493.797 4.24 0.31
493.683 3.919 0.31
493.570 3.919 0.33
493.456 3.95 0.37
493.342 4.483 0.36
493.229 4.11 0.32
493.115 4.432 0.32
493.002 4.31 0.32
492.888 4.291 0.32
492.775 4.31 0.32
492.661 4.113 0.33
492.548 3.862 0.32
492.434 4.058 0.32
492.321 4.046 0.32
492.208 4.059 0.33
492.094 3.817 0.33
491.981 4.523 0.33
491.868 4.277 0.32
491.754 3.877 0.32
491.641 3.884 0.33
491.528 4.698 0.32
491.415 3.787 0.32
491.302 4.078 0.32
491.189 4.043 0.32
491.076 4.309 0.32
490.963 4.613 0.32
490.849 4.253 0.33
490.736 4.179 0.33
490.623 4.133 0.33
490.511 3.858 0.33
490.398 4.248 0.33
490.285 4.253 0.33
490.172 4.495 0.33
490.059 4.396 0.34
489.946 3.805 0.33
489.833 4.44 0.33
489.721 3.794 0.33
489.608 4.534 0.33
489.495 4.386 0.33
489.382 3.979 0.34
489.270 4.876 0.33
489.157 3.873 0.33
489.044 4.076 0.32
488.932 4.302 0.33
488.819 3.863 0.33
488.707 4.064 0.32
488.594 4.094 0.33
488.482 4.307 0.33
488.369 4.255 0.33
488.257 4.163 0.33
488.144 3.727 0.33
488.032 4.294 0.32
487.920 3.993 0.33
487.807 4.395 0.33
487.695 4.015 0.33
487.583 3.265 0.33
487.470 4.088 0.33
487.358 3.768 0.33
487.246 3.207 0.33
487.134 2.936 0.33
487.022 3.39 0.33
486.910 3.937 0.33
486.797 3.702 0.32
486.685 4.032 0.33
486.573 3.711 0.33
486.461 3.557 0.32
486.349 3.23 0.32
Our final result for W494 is -0.11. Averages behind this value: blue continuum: 4.02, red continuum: 4.02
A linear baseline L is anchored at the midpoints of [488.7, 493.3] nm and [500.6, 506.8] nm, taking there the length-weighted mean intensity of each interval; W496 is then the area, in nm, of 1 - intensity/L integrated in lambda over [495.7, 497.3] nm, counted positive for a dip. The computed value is -0.09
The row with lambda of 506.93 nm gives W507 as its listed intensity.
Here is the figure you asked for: 4.17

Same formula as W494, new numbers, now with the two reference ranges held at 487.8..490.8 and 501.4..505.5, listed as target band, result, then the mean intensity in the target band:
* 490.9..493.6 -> -0.02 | 4.16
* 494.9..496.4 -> -0.13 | 4.43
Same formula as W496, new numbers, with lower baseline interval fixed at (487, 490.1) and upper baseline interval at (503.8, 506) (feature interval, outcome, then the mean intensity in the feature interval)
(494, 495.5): -0.102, 4.37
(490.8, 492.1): -0.045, 4.19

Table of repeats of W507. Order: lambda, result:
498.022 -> 4.098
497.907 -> 4.217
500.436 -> 4.167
